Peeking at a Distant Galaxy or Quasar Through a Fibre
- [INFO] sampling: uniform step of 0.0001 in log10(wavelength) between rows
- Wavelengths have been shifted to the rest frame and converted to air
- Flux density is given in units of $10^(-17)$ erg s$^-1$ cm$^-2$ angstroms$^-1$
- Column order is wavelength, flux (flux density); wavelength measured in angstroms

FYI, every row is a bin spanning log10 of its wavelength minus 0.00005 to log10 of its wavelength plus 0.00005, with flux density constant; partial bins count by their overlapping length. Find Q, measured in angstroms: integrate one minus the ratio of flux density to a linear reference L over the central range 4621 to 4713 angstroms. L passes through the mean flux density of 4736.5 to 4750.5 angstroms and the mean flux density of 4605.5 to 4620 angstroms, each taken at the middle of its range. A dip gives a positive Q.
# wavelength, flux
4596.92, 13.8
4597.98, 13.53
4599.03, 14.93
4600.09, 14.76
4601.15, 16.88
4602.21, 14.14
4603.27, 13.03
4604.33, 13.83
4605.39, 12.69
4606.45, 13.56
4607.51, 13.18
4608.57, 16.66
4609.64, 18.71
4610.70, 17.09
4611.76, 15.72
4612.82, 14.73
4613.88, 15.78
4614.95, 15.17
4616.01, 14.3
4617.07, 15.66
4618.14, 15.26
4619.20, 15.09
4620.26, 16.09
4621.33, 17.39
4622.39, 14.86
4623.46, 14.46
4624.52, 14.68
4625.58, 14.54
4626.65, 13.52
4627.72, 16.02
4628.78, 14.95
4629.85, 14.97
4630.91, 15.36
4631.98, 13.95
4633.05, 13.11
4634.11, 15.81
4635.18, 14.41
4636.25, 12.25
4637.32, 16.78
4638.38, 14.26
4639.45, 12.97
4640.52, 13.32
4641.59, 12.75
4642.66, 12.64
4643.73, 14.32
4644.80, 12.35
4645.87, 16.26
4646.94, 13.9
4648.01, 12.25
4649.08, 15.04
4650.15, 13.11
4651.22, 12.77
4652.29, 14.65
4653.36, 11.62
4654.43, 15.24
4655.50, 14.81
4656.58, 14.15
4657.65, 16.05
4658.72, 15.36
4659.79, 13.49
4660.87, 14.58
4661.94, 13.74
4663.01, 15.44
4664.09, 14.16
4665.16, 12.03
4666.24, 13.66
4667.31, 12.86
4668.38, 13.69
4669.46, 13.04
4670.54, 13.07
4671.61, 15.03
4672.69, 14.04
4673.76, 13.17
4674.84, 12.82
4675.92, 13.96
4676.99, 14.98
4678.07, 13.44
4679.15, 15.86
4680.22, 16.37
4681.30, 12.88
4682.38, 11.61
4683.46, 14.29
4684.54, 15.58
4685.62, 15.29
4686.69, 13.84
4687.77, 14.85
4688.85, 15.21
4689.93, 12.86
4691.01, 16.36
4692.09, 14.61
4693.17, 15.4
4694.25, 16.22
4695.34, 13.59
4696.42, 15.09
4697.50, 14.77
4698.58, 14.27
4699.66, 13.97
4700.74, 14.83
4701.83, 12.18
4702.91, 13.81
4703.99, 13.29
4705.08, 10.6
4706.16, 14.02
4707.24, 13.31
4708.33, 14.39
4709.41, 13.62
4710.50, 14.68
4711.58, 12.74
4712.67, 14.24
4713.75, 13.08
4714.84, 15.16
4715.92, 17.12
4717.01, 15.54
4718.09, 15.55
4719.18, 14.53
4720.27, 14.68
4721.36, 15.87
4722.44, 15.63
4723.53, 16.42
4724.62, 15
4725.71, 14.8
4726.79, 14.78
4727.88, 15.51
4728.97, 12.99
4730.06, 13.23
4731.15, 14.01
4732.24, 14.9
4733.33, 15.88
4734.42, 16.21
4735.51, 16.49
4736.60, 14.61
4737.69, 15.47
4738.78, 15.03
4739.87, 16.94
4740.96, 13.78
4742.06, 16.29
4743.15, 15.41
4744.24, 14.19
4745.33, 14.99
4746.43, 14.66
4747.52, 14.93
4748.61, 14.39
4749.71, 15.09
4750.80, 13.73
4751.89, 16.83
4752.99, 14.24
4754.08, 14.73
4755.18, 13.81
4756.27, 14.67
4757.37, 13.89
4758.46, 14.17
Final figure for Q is 6.7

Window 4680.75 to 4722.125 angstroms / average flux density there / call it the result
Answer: 14.3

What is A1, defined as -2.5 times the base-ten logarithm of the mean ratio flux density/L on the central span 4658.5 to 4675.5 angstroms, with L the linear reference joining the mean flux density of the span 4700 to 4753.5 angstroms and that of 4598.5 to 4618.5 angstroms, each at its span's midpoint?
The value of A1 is 0.09 mag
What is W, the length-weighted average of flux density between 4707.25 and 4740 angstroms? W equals 14.9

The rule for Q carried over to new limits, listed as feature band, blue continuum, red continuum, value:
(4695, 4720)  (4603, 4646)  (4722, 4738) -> 1.4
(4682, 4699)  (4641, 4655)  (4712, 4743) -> -0.3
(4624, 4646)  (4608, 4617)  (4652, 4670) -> 1.3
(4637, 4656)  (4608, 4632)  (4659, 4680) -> 1.1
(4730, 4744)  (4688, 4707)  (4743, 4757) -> -0.7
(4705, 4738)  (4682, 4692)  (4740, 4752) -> 0.0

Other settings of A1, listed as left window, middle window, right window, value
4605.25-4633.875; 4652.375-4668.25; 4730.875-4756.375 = 0.08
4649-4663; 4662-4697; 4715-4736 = 0.03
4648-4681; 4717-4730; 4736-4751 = -0.02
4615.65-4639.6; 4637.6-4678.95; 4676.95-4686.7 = 0.06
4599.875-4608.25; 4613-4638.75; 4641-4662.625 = -0.07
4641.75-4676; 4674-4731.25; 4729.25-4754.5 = 0.00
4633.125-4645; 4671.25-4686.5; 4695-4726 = -0.01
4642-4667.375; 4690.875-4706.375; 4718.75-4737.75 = 0.03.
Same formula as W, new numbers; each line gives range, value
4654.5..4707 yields 14.2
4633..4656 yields 13.9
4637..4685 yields 13.9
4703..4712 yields 13.4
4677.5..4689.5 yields 14.5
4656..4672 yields 14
